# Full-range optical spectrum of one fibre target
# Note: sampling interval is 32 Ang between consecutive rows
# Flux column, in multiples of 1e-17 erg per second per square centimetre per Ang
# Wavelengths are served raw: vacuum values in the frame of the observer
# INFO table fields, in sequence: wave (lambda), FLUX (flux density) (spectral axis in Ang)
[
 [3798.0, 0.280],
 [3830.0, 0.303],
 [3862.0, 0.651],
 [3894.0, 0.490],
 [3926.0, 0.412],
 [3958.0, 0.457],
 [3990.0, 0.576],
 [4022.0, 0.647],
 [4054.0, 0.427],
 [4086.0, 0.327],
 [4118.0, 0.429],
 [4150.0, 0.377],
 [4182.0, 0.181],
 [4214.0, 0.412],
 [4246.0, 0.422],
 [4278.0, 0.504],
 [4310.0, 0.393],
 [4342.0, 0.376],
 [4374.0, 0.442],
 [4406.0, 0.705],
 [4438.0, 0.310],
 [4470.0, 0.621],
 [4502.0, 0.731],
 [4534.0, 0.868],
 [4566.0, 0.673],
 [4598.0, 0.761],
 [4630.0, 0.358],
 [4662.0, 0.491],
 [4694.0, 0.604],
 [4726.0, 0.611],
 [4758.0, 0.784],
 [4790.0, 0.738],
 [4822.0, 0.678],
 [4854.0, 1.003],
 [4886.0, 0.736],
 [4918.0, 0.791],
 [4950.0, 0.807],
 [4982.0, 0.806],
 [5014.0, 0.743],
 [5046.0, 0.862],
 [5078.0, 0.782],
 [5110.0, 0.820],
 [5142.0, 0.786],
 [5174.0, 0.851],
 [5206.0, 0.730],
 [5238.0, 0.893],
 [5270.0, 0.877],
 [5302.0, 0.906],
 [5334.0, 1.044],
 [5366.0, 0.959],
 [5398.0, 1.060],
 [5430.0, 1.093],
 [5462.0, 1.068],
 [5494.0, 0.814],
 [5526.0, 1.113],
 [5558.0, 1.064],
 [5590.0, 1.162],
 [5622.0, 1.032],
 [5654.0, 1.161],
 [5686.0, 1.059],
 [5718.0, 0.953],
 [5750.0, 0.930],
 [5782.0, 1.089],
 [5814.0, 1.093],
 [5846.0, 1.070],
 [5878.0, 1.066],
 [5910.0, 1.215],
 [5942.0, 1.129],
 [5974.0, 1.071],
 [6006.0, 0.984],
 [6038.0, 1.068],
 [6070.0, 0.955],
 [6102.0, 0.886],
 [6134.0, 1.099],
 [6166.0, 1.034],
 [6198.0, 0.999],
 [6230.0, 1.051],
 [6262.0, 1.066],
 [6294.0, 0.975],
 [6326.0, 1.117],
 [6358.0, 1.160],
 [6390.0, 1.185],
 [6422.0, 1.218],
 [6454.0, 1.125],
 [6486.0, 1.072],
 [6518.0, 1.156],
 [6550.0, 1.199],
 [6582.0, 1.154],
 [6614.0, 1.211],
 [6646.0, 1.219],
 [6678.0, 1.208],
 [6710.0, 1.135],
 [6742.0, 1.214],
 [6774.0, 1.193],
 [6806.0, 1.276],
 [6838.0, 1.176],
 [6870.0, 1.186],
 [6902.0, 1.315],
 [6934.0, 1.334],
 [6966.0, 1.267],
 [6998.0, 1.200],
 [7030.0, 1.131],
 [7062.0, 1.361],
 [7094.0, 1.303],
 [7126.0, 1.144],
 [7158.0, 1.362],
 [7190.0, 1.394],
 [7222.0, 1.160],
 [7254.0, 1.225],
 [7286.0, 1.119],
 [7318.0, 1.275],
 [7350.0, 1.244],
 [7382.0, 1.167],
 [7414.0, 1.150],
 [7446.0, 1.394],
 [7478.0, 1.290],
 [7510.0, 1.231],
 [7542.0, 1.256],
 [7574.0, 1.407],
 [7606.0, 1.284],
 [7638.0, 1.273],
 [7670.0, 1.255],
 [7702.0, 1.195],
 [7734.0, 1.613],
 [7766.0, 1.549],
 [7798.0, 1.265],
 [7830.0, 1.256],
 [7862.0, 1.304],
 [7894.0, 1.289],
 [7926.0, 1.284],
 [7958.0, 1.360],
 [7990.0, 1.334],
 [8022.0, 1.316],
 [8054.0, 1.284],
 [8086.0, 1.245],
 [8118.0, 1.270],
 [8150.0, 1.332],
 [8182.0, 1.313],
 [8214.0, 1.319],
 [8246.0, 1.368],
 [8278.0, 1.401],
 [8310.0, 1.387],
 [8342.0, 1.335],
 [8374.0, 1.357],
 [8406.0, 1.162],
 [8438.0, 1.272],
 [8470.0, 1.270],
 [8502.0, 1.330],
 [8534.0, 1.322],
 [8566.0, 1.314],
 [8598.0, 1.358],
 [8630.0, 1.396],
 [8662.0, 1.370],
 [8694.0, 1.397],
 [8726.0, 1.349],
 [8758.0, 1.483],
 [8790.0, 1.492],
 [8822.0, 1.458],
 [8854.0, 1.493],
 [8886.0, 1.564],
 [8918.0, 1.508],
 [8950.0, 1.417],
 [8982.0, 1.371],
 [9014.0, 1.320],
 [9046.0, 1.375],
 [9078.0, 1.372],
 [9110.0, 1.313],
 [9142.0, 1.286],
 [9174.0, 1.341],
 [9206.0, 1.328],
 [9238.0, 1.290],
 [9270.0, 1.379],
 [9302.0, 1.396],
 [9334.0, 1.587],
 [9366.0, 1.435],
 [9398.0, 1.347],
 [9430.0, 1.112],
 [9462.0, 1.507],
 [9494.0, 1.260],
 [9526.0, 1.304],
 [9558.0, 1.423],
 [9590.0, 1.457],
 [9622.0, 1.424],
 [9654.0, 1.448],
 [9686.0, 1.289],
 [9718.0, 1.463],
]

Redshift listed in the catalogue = 0.180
